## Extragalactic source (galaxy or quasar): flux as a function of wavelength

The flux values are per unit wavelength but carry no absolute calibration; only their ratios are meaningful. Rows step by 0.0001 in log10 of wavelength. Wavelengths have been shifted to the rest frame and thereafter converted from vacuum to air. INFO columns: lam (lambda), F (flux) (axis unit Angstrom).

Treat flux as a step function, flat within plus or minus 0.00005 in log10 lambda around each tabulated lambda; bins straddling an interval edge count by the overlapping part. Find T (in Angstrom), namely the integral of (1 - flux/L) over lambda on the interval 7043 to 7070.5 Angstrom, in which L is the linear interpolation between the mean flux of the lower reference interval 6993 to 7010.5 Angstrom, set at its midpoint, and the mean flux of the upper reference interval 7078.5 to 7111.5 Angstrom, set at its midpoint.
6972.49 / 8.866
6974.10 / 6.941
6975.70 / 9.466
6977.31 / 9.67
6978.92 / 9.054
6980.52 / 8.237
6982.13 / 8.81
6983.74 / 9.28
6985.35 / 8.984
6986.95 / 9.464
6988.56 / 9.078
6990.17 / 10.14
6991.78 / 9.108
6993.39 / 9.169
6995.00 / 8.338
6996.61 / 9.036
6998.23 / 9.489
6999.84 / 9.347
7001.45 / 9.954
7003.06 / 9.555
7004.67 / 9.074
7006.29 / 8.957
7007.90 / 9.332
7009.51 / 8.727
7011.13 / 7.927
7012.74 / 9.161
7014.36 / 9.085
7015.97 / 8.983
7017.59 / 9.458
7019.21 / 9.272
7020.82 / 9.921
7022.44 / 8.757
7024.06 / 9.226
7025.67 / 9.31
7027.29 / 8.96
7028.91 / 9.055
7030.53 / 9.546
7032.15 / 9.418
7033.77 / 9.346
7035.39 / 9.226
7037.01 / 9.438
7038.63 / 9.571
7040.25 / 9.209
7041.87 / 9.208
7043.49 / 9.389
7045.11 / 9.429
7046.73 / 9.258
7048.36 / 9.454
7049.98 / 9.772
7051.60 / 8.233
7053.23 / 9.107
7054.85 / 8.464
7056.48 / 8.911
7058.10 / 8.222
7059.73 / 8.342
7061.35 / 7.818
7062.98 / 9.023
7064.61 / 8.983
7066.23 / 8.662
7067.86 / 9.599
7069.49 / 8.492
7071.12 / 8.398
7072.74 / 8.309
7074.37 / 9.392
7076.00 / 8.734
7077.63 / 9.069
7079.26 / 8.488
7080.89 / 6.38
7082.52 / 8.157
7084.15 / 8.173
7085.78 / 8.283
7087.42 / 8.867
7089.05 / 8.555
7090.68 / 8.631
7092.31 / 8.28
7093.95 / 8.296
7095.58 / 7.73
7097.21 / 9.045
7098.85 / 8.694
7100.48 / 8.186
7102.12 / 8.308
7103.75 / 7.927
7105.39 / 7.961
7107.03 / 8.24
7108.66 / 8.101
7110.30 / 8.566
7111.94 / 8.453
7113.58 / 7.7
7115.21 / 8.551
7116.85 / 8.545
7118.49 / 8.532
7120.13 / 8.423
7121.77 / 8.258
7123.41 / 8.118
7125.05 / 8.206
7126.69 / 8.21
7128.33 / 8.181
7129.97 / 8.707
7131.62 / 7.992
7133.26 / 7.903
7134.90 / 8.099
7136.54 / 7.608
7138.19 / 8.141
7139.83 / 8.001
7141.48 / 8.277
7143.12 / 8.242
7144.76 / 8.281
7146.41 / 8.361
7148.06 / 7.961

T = -0.8 Angstrom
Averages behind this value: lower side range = 9.17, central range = 8.88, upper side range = 8.24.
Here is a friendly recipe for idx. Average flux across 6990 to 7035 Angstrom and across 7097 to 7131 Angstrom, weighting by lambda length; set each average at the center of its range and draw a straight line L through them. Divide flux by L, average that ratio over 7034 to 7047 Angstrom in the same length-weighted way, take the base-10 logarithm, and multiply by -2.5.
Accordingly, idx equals -0.05 mag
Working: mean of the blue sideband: 9.19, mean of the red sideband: 8.31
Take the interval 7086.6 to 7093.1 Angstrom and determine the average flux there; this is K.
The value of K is 8.59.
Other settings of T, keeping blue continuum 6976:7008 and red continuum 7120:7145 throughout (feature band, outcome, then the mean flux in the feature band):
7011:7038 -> -0.77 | 9.22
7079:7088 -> 0.54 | 8.01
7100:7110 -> 0.26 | 8.14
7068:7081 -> 0.02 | 8.58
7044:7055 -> -0.47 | 9.15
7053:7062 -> 0.28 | 8.45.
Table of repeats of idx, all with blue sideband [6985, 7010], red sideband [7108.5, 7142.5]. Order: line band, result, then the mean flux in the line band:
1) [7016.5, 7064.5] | -0.025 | 9.11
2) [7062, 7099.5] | 0.007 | 8.53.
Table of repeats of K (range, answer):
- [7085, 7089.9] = 8.56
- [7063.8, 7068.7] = 9.08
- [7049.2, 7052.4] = 9.01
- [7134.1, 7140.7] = 7.96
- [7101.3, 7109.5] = 8.11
